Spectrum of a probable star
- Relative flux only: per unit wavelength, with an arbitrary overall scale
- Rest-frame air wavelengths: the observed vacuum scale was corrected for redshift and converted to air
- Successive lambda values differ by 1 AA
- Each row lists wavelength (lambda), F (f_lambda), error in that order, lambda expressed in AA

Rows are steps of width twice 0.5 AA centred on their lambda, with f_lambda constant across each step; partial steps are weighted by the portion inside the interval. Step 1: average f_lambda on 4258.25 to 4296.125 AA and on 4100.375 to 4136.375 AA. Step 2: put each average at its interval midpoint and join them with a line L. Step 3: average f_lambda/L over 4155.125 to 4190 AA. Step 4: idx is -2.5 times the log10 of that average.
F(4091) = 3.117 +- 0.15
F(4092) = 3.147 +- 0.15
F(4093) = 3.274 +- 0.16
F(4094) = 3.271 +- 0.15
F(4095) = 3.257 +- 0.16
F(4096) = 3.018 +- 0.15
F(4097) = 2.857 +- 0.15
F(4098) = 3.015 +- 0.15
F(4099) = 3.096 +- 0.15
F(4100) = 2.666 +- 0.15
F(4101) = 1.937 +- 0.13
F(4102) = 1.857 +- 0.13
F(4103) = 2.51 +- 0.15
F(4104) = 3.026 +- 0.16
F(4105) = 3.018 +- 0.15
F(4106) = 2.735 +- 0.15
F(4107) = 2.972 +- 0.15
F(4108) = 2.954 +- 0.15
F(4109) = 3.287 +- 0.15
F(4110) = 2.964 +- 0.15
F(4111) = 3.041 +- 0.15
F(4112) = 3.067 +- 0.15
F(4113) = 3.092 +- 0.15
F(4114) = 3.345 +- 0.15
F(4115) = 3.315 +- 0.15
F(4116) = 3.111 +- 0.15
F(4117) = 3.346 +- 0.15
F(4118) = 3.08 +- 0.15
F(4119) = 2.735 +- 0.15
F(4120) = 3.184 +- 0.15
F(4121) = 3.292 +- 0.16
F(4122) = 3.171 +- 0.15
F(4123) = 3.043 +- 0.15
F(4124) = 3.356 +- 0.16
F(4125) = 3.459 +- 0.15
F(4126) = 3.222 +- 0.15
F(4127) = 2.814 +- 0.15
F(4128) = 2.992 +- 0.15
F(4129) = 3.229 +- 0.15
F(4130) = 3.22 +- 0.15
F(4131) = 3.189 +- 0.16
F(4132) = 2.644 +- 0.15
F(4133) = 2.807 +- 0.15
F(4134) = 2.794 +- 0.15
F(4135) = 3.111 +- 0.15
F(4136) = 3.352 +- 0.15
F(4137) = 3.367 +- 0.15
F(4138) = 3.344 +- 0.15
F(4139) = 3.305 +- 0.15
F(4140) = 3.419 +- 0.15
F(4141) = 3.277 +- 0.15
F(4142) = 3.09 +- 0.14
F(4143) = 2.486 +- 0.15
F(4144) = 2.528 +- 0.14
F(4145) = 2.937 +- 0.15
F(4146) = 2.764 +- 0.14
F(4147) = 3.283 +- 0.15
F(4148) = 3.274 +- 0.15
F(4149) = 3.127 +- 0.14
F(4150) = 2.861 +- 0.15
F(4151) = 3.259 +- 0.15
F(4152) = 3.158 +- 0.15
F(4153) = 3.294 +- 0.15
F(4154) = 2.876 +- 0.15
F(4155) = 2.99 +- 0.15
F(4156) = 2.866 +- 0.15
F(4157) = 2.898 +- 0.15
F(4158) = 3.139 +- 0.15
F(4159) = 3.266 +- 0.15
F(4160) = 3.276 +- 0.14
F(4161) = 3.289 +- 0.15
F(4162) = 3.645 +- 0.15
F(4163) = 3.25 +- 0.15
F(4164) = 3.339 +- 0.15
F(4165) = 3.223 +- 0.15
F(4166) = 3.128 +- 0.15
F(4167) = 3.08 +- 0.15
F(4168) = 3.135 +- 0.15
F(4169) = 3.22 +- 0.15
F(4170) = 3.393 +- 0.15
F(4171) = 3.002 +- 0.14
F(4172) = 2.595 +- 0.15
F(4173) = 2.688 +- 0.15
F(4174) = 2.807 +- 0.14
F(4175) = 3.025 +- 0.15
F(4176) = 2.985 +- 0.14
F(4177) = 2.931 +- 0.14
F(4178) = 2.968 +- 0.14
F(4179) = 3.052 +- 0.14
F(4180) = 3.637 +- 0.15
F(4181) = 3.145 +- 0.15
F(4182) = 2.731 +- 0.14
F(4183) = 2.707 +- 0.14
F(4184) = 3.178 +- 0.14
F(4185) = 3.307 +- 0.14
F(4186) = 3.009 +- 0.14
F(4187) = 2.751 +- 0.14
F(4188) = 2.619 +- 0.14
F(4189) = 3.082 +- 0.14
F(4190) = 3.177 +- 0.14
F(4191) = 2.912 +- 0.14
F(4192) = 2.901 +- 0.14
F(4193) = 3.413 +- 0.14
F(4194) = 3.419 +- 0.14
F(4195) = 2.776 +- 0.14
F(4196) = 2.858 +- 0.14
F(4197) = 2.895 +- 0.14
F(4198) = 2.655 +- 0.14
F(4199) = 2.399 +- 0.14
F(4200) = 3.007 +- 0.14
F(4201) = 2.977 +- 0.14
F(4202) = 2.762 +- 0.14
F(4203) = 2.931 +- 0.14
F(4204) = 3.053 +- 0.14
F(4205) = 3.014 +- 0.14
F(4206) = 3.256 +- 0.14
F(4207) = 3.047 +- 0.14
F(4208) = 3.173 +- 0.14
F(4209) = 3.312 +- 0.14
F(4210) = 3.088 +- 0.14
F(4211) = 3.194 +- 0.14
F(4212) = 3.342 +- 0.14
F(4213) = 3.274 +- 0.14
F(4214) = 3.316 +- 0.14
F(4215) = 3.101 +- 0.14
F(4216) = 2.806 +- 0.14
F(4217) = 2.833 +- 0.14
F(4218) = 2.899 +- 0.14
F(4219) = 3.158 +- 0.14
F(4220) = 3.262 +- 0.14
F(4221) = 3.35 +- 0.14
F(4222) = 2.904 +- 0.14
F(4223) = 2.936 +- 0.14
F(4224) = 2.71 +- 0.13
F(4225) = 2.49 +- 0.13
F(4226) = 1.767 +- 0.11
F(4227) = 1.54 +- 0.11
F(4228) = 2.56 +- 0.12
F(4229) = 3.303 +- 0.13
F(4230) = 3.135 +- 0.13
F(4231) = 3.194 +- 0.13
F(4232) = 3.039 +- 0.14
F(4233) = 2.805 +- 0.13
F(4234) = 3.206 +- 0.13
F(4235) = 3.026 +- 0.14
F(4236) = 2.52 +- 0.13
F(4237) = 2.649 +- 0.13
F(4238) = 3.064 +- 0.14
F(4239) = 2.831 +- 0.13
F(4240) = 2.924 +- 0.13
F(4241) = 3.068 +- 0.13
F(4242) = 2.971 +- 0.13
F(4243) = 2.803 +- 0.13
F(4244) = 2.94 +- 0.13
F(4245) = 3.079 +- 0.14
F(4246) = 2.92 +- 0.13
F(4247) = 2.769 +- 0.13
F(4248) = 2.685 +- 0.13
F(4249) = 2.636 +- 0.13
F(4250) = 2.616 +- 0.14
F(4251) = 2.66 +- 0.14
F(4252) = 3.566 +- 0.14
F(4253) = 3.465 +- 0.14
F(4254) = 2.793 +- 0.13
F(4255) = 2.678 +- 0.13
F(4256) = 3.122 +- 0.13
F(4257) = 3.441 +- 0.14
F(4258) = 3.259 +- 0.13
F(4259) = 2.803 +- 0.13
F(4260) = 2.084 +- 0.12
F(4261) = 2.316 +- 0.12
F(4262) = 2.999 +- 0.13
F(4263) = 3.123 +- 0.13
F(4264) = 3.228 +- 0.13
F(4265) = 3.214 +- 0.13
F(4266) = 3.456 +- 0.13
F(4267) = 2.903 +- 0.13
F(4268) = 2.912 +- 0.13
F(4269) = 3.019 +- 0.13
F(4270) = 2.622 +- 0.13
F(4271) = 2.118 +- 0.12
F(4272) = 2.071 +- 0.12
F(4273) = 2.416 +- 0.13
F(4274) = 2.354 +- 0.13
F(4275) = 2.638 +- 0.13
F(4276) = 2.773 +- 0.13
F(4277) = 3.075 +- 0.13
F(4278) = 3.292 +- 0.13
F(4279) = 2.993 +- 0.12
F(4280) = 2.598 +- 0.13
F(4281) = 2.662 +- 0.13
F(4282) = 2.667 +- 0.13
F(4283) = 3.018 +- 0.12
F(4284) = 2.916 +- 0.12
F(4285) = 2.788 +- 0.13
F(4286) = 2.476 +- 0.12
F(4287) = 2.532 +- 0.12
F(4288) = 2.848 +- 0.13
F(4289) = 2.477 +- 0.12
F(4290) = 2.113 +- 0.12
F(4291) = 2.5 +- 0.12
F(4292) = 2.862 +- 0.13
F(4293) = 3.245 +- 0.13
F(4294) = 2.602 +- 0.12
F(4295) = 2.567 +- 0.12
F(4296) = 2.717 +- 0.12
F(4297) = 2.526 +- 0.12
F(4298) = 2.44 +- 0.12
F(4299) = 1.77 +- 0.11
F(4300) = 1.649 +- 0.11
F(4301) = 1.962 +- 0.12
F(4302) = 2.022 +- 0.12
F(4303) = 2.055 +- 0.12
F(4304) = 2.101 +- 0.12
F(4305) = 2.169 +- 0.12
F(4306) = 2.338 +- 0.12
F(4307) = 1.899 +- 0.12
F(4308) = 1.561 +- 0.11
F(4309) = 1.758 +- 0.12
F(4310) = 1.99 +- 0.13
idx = -0.06 mag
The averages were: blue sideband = 3.01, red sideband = 2.74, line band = 3.07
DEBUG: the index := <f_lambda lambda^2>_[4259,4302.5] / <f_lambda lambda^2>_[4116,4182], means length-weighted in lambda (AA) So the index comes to 0.91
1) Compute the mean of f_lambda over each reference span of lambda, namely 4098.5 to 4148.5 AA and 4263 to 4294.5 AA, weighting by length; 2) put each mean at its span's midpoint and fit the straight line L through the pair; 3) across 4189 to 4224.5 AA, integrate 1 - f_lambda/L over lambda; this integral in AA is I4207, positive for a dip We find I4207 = -1.9 AA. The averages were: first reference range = 3.02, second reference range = 2.76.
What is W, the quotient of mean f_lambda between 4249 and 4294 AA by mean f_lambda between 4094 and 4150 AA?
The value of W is 0.93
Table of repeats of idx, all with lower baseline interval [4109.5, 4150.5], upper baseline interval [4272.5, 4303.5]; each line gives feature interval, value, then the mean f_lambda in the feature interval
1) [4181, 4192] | -0.02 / 2.95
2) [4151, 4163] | -0.05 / 3.16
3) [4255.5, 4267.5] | -0.13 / 3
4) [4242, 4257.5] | -0.10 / 2.95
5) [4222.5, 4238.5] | 0.00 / 2.75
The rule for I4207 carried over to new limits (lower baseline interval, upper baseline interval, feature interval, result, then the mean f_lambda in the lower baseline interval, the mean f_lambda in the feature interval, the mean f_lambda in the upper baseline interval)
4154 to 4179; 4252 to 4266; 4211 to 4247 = 1.43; 3.08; 2.91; 3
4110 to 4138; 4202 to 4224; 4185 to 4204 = 1.01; 3.13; 2.93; 3.09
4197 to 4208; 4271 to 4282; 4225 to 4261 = -0.85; 2.92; 2.84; 2.66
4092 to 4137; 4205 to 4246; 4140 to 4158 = -0.09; 3.02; 3.01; 2.95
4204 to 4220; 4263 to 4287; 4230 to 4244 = 0.25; 3.12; 2.94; 2.79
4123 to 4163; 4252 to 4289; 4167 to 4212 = -0.03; 3.11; 3.01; 2.83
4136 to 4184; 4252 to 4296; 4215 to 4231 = 0.71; 3.09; 2.8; 2.8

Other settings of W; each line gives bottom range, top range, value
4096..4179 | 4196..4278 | 0.95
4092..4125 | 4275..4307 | 0.84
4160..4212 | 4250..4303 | 0.89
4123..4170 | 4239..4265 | 0.94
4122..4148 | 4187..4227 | 0.96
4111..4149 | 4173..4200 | 0.96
